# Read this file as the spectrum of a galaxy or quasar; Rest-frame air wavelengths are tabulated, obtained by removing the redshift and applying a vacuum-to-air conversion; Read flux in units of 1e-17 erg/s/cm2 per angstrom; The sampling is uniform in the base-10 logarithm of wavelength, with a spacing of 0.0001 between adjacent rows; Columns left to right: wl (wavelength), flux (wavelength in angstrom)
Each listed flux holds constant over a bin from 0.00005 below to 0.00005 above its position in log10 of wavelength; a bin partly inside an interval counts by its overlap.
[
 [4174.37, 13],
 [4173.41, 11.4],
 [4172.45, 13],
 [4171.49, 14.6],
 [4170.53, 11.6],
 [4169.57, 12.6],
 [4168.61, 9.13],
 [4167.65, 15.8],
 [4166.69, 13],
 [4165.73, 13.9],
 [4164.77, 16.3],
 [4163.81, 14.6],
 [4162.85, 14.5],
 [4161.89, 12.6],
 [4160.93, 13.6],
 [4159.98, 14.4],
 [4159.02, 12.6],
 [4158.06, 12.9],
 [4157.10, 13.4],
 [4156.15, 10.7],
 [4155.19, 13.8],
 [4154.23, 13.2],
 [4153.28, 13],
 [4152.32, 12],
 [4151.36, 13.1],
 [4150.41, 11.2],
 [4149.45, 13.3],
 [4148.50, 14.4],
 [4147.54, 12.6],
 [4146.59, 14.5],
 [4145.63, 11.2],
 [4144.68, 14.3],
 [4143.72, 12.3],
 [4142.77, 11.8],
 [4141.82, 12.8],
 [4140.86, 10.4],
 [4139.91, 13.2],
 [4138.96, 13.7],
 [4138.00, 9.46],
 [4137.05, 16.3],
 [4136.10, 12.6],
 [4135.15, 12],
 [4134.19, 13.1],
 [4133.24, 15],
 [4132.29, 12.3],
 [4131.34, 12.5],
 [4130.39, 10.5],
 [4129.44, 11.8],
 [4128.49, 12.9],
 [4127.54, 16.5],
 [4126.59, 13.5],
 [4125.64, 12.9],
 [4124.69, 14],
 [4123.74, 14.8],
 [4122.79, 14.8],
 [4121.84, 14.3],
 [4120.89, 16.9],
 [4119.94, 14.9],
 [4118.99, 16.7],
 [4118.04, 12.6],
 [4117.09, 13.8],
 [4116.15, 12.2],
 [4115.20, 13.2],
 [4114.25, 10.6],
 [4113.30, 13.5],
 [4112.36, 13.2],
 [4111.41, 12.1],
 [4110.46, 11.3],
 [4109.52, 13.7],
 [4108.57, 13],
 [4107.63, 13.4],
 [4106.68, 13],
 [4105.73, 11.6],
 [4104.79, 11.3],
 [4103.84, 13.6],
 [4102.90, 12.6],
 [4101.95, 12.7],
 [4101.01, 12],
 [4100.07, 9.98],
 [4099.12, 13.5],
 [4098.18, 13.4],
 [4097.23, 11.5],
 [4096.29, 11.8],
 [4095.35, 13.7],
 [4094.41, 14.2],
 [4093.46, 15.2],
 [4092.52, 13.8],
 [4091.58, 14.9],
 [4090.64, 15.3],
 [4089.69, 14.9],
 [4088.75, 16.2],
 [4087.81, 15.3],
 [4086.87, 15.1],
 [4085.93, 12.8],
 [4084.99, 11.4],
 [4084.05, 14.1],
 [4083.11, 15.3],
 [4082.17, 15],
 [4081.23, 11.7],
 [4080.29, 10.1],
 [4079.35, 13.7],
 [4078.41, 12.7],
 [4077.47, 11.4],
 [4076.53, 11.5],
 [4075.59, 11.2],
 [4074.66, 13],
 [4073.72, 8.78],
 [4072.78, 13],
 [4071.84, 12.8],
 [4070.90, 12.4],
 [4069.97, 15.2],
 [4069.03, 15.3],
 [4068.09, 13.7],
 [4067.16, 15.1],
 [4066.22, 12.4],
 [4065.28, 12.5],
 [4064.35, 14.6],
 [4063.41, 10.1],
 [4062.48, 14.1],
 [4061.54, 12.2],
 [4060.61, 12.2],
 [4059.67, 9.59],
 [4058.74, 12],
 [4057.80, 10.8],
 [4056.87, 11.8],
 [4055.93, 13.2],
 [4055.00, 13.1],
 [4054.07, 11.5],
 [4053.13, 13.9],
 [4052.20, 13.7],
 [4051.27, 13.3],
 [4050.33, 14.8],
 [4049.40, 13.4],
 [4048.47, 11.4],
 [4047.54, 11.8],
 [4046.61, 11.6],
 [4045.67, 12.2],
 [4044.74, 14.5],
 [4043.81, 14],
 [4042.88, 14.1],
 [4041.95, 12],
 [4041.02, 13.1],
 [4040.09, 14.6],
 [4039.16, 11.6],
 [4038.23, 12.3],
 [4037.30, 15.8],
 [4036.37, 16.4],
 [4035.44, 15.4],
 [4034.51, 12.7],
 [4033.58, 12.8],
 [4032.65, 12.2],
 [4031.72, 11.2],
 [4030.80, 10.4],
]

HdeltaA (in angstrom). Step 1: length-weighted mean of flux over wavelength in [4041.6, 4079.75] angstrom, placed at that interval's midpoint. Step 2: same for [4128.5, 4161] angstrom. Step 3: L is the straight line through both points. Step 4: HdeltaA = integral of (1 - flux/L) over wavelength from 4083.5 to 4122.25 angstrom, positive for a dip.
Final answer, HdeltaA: -2.0 angstrom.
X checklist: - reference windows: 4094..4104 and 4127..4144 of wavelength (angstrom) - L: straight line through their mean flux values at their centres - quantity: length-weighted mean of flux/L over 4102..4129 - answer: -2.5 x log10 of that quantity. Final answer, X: -0.06 mag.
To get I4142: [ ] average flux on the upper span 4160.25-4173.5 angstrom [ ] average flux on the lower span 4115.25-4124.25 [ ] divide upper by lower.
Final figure 0.9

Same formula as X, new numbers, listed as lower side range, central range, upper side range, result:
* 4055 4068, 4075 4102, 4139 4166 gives -0.05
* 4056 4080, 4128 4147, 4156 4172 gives 0.04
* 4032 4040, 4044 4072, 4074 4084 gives 0.02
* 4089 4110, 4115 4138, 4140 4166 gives -0.04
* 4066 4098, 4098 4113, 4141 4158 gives 0.05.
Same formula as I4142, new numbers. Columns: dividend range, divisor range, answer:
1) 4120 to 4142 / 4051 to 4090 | 1.03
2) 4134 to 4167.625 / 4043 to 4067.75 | 1.03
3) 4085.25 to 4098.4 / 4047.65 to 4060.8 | 1.13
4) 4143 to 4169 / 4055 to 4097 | 1.01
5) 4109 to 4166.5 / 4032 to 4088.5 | 1.02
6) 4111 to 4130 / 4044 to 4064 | 1.10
